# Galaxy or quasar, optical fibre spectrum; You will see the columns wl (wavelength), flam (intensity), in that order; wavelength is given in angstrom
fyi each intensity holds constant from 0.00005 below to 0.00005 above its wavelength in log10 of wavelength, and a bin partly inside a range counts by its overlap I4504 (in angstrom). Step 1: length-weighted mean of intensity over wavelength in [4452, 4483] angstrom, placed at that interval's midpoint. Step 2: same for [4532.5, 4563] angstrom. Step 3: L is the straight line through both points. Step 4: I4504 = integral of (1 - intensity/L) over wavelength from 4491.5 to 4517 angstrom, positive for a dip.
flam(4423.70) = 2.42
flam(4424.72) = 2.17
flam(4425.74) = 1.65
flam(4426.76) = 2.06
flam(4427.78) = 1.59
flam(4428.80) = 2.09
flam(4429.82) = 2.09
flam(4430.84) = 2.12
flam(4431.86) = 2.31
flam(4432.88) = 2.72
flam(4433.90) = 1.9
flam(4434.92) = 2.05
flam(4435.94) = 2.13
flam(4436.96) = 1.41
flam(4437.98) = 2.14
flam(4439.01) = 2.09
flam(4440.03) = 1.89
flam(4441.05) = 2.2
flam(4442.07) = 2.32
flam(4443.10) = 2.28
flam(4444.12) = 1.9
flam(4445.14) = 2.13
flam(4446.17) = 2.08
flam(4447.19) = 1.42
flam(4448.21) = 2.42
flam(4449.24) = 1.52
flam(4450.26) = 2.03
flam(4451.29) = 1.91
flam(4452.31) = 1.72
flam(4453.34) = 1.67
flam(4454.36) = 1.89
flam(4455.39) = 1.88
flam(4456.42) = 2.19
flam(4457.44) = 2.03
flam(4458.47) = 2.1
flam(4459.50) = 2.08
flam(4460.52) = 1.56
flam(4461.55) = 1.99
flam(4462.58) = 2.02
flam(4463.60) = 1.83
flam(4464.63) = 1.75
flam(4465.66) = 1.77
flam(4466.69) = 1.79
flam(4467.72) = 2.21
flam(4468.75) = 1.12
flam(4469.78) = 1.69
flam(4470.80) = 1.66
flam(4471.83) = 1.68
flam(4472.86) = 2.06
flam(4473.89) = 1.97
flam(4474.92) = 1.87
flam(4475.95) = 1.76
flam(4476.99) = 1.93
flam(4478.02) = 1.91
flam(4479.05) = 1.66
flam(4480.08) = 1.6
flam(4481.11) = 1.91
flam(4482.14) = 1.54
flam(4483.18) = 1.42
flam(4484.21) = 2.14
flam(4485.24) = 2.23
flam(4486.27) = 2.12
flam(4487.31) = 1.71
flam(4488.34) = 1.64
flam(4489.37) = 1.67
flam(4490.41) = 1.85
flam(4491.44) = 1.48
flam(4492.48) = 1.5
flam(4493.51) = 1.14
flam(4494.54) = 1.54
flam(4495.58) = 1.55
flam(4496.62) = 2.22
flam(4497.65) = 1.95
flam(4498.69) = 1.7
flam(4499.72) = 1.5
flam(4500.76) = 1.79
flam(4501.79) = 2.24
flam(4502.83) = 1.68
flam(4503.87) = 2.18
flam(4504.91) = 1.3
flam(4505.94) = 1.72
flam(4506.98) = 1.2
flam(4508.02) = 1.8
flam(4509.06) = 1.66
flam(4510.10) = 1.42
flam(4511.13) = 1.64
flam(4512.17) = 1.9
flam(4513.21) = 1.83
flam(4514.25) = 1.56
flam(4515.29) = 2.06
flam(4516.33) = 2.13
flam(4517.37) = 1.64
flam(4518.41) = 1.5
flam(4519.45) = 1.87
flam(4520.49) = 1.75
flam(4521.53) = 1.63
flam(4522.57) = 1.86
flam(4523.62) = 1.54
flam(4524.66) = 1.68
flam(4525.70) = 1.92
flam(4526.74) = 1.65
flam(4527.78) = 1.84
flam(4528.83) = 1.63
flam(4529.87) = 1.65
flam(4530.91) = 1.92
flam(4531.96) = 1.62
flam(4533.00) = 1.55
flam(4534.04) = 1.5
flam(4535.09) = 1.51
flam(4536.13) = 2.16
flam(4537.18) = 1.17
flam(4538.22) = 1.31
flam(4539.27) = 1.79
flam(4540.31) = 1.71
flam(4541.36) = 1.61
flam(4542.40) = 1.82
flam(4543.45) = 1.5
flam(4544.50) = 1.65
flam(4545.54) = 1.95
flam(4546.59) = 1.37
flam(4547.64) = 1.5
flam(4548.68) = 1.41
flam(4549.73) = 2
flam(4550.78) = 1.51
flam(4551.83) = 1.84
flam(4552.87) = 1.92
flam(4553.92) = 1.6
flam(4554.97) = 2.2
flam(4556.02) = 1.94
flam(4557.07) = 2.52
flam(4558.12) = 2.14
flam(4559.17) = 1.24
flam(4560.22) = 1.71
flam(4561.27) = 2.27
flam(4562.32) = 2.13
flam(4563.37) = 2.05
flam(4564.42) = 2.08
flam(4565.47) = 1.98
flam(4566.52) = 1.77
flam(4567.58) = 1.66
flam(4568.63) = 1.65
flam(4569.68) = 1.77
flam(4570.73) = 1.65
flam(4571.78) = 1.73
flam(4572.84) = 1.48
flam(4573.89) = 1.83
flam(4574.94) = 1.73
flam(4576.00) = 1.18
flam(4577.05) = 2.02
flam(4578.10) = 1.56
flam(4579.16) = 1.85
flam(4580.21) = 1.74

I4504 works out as 1.1 angstrom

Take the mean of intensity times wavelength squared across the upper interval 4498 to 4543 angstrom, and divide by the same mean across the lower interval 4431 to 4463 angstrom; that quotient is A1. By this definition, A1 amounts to 0.9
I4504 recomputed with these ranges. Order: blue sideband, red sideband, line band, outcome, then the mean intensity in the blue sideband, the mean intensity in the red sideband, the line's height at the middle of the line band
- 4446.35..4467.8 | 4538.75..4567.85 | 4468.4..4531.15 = 4.1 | 1.89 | 1.82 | 1.86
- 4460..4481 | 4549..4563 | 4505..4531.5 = 2.1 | 1.79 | 1.92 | 1.86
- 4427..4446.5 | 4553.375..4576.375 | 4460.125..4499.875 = 4.6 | 2.08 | 1.84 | 1.99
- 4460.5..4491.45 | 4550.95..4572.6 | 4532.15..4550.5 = 2.4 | 1.8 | 1.88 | 1.86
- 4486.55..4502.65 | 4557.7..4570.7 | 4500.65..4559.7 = 2.0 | 1.7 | 1.86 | 1.78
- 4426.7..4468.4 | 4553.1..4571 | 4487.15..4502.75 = 2.0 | 1.98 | 1.91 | 1.95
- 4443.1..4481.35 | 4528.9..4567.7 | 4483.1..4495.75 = 0.9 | 1.86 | 1.76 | 1.83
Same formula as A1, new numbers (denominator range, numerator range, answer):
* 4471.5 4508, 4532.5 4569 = 1.03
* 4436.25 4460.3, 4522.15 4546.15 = 0.88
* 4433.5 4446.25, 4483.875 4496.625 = 0.87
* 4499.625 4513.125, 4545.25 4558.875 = 1.09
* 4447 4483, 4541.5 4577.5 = 1.02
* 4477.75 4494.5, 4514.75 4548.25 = 1.00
